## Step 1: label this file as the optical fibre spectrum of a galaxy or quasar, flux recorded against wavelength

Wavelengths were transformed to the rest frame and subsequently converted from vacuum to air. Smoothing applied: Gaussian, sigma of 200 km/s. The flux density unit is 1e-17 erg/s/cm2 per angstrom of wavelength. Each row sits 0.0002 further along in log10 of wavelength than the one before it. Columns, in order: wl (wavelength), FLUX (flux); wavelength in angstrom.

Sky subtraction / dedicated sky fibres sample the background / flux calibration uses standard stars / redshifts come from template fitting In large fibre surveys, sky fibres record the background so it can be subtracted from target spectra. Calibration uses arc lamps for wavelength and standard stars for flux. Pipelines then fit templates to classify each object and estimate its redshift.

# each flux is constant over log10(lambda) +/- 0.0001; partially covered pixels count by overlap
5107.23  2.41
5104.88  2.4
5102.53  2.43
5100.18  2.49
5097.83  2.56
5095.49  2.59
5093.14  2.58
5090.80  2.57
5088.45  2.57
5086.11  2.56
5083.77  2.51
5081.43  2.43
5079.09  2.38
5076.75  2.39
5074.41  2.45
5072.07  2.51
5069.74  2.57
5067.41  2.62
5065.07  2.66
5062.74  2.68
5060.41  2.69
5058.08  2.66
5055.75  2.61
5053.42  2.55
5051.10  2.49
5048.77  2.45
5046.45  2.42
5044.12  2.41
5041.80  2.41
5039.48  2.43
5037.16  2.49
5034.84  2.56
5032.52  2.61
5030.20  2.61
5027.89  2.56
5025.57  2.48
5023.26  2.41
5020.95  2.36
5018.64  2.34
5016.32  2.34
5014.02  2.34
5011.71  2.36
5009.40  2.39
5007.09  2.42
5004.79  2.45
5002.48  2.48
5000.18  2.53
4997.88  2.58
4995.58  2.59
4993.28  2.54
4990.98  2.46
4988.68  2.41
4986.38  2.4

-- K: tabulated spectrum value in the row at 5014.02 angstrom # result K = 2.34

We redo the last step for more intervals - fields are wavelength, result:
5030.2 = 2.61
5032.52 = 2.61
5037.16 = 2.49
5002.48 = 2.48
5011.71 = 2.36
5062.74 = 2.68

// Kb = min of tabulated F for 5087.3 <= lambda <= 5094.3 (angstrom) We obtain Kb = 2.57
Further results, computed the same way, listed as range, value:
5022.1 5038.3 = 2.41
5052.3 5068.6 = 2.55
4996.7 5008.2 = 2.42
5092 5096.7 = 2.58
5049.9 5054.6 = 2.49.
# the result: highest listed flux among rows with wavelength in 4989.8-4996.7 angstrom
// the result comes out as 2.59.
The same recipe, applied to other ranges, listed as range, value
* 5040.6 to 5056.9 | 2.61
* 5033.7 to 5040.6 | 2.56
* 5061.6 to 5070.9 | 2.68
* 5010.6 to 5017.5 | 2.36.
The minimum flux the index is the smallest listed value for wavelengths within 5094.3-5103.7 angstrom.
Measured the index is 2.43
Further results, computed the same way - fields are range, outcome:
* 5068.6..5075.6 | 2.45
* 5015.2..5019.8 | 2.34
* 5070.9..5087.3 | 2.38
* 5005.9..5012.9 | 2.36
